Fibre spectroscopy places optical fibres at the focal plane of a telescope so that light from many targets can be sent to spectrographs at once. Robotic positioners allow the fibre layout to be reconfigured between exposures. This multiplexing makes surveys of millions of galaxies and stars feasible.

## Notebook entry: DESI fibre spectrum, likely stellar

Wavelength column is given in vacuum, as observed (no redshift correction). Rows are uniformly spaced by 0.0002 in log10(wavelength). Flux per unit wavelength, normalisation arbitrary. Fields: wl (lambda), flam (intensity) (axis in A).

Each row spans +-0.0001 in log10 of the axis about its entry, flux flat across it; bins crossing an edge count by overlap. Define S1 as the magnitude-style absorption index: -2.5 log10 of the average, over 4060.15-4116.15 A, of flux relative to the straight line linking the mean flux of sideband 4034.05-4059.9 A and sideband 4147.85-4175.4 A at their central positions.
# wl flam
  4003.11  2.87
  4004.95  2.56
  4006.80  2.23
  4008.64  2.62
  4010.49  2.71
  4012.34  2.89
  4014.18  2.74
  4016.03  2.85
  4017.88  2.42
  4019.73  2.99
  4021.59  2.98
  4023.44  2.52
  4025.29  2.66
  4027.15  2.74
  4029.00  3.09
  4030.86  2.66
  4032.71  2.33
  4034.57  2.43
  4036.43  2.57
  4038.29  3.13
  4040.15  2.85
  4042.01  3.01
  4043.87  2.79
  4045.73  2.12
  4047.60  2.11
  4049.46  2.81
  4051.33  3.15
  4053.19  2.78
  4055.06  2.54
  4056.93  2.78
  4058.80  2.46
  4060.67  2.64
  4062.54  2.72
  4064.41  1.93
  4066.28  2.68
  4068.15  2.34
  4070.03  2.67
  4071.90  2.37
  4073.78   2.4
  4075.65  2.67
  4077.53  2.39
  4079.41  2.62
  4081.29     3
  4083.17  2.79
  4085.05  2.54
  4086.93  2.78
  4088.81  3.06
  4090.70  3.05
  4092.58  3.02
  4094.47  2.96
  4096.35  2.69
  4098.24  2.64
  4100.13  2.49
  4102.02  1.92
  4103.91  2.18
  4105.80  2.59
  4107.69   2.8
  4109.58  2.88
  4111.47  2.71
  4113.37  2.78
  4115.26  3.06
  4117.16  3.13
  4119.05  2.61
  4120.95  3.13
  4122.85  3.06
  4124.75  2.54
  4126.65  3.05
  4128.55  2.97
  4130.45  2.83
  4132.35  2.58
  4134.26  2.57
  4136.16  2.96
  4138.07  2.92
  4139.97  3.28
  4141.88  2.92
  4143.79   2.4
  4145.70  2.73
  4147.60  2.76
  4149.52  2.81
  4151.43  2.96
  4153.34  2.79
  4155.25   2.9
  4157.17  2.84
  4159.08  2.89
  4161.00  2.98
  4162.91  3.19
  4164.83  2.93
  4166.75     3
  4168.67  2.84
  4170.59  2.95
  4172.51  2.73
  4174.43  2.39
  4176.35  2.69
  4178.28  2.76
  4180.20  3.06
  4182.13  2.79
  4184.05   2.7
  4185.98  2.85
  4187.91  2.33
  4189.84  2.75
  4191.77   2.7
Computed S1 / 0.04 mag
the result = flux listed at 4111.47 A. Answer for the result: 2.71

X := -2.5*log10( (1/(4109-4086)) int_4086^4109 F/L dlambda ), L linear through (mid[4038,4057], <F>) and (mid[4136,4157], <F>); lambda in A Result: 0.04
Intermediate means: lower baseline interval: 2.72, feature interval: 2.68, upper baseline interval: 2.85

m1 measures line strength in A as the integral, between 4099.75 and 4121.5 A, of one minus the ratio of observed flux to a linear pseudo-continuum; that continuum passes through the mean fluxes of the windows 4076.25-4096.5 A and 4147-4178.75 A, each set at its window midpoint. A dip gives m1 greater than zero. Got 1.0 A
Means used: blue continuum 2.81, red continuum 2.85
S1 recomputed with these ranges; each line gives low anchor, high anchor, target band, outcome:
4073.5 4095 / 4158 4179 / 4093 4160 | 0.01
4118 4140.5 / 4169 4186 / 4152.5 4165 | -0.05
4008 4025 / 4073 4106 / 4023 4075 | 0.04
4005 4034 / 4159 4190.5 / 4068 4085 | 0.06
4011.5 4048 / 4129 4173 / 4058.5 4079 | 0.11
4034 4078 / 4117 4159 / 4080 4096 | -0.07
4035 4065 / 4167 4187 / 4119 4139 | -0.04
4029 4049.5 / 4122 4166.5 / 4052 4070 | 0.05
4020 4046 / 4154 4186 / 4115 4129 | -0.05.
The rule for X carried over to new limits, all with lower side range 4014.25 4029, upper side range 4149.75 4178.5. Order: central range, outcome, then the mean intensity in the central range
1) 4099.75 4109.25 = 0.16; 2.42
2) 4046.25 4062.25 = 0.05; 2.65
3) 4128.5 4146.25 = 0.01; 2.81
